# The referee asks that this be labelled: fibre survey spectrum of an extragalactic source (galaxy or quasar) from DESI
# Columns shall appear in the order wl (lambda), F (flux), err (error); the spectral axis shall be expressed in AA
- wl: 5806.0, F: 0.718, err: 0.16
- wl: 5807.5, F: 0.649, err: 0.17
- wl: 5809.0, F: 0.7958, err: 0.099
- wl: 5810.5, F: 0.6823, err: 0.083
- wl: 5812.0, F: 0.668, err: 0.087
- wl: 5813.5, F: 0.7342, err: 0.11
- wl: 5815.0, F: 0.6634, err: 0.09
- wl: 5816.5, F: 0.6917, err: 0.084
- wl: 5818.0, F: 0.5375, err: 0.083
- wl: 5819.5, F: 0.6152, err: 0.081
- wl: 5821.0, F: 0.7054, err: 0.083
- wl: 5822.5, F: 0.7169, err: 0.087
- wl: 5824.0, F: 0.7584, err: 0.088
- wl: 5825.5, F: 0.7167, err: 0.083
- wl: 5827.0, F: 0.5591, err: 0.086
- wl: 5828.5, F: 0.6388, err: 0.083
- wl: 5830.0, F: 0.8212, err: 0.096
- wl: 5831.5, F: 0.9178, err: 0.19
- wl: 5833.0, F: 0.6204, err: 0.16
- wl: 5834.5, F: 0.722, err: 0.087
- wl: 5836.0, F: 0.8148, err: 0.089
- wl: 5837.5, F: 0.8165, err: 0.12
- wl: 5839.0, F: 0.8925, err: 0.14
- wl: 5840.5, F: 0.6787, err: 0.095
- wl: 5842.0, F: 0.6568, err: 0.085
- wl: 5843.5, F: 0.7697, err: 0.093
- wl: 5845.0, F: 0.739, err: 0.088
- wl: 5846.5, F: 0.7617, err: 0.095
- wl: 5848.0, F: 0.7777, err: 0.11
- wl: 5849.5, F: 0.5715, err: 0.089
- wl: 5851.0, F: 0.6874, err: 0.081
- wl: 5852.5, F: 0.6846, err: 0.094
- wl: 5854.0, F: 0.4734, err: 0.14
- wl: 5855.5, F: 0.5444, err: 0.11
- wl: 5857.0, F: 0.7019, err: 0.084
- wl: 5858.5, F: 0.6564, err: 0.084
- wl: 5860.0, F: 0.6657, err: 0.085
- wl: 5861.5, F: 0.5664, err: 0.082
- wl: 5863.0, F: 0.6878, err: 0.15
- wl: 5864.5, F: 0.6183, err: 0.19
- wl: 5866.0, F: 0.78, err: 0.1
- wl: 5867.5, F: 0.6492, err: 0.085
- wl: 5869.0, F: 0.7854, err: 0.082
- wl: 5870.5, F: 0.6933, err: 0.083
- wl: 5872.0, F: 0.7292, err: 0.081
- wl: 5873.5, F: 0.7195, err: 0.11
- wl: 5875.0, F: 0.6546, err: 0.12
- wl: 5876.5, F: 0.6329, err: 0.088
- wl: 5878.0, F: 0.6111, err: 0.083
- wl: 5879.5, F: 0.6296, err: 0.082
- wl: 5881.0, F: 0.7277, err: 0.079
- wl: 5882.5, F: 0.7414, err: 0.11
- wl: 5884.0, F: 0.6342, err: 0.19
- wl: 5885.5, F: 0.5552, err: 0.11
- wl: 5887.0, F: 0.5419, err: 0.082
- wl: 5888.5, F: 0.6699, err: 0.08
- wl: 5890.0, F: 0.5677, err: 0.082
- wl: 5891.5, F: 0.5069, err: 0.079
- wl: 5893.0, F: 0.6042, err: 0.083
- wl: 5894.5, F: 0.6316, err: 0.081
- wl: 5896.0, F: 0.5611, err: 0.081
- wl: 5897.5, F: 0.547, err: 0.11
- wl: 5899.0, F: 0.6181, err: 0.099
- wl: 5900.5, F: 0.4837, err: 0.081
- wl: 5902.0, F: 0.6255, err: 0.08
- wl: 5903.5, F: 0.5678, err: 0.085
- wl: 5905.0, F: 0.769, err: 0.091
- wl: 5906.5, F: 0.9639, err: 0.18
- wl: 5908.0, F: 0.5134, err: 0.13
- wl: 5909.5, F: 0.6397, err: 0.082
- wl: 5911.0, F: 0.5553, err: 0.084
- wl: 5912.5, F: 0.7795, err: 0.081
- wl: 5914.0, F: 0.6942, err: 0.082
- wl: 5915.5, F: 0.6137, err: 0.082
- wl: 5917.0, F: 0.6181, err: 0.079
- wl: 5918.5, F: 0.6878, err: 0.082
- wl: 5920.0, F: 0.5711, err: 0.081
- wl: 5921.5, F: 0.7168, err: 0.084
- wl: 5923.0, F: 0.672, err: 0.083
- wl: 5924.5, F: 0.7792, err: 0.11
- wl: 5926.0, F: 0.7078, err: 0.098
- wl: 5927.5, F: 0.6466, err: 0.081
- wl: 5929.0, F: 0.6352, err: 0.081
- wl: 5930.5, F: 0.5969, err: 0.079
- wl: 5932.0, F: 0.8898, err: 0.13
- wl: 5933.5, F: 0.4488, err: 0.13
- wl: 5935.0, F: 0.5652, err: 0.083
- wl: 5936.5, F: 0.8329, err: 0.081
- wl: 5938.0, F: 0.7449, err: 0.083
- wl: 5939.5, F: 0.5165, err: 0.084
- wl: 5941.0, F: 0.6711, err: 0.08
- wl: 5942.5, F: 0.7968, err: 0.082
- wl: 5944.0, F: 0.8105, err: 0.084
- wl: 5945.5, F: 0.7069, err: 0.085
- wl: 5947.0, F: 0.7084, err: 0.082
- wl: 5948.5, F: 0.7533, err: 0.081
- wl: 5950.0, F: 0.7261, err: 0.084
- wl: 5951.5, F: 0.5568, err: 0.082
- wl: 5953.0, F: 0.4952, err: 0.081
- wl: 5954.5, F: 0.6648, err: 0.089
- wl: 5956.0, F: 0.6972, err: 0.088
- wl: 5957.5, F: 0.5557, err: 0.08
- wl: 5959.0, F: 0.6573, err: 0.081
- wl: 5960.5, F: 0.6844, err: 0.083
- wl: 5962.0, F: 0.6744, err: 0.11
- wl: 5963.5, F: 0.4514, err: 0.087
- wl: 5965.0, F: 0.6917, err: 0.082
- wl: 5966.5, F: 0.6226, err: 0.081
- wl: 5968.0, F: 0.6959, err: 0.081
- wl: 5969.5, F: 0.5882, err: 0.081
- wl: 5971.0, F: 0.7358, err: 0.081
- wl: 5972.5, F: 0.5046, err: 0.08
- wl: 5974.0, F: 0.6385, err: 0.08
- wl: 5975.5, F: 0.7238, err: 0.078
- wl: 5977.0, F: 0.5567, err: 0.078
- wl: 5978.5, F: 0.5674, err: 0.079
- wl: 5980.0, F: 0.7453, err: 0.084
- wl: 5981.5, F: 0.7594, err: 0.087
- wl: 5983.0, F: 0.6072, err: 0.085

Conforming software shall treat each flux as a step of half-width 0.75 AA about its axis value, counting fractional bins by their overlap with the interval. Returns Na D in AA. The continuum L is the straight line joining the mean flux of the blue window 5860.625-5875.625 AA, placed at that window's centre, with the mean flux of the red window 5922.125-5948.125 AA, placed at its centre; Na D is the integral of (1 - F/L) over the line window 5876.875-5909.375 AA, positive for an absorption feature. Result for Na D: 3.14 AA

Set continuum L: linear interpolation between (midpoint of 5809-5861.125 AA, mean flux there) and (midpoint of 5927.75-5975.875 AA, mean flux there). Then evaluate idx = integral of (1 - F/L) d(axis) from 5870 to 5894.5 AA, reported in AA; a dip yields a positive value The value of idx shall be 1.54 AA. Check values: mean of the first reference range 0.696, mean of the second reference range 0.657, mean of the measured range 0.638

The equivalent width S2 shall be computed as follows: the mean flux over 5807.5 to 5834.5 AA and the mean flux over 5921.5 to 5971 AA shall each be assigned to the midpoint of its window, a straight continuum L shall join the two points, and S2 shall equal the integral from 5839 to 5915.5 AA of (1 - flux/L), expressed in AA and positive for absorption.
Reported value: 3.1 AA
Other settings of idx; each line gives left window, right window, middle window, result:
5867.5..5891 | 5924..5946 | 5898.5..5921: 0.90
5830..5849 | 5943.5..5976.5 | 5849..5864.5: 2.55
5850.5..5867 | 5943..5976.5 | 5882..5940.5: 0.57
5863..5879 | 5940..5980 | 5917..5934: -0.10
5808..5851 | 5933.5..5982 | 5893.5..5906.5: 1.16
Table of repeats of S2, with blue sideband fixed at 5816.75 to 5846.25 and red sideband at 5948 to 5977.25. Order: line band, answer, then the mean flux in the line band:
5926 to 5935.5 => 0.2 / 0.638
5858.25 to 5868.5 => 0.5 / 0.664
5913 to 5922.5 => 0.1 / 0.654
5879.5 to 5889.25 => 0.6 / 0.644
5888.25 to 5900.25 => 1.7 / 0.581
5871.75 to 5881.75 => 0.3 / 0.669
